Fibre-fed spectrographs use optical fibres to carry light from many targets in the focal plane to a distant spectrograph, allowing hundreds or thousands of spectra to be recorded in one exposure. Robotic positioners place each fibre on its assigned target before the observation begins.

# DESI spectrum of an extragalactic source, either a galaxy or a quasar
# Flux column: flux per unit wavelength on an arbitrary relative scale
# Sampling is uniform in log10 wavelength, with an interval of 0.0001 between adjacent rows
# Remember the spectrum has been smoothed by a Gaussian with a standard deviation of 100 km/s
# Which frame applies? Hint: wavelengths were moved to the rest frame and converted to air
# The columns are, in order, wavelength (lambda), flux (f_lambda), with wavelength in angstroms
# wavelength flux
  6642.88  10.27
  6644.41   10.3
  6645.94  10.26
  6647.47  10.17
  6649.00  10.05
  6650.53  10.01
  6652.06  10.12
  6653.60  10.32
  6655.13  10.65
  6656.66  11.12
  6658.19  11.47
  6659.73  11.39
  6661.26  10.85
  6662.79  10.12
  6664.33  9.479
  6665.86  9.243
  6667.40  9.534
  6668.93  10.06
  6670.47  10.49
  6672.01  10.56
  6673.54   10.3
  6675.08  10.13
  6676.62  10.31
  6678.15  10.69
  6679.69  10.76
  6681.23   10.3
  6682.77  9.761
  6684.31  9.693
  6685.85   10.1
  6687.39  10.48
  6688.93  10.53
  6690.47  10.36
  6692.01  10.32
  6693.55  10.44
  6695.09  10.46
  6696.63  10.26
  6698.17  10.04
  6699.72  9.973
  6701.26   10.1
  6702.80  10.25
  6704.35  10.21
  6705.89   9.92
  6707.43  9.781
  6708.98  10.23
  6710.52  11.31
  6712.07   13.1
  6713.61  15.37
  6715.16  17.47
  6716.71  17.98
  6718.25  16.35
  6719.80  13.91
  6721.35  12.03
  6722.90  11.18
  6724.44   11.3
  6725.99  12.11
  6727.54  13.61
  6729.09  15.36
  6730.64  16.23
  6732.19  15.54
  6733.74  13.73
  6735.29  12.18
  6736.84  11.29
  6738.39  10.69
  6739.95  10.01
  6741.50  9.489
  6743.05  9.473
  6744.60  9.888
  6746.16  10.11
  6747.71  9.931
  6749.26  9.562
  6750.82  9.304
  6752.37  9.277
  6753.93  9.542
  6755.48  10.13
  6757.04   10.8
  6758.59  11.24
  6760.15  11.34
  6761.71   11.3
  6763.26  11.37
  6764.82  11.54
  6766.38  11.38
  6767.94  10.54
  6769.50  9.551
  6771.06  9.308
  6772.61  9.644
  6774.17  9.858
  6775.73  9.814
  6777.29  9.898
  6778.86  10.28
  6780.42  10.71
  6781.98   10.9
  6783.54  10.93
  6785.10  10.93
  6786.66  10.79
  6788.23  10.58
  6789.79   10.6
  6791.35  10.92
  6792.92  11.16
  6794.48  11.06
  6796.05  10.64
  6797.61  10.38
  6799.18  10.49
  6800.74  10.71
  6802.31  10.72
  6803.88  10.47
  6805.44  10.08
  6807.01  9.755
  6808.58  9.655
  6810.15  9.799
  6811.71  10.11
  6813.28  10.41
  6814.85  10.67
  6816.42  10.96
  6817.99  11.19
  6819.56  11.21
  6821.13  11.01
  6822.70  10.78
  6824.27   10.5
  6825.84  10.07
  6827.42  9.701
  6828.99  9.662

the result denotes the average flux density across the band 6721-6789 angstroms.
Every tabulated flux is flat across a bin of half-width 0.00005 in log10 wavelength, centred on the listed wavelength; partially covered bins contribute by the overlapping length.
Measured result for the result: 11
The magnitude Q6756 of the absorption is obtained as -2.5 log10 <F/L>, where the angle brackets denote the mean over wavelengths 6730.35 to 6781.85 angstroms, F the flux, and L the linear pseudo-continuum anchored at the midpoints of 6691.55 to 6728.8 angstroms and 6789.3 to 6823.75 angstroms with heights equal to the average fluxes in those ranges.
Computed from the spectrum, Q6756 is 0.06 mag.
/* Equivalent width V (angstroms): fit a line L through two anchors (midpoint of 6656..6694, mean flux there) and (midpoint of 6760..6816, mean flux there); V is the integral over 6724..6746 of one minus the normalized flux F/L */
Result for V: -3.67 angstroms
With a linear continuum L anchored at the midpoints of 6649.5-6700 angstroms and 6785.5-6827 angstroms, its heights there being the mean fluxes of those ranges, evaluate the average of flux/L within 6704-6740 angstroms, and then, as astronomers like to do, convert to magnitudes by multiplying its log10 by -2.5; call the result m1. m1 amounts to -0.25 mag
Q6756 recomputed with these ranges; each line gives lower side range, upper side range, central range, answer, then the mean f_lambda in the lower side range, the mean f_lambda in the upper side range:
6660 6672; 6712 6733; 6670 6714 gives 0.15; 10.1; 14.4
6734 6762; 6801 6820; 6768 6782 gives 0.04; 10.4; 10.4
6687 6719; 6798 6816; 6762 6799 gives 0.01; 11.7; 10.3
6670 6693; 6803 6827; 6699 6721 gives -0.21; 10.3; 10.4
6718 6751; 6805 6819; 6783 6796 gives -0.01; 11.9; 10.3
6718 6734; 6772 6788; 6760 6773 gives 0.06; 13.7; 10.4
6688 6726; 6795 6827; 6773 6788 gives 0.04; 11.8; 10.5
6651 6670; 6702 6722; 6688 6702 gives 0.17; 10.4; 12.9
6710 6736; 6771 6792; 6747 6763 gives 0.17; 14.1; 10.4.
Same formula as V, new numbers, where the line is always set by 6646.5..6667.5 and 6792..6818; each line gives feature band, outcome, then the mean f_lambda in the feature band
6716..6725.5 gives -3.0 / 13.7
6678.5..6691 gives 0.1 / 10.3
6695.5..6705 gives 0.2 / 10.1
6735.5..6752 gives 0.6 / 10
